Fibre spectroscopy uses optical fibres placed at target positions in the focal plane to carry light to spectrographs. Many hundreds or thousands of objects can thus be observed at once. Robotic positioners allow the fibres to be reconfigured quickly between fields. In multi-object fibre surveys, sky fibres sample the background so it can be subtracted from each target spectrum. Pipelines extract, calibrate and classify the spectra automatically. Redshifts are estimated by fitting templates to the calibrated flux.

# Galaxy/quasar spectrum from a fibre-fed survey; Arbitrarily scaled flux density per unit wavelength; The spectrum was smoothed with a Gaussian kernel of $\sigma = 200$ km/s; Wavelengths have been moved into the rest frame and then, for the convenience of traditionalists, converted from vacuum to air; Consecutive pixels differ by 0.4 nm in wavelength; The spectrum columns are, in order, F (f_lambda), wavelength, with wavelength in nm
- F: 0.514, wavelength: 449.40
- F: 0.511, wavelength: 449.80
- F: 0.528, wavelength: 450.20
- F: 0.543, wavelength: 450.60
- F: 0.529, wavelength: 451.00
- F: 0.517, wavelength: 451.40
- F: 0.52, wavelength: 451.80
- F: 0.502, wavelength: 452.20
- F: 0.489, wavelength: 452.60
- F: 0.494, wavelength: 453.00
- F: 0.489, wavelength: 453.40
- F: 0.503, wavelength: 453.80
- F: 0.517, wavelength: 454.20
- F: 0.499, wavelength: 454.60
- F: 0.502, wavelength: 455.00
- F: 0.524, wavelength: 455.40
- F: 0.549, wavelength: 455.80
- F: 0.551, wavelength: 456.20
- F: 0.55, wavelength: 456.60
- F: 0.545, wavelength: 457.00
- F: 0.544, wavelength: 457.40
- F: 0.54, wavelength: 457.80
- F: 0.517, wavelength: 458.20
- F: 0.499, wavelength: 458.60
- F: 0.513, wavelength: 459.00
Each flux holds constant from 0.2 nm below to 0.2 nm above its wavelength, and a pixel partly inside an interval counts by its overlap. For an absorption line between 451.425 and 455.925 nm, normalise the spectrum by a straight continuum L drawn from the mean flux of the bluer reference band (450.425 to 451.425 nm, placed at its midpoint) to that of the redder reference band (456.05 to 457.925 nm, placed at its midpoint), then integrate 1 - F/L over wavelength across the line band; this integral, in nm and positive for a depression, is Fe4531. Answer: 0.26 nm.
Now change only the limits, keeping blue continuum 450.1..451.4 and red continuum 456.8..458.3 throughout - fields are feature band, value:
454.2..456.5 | 0.04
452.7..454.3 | 0.10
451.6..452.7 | 0.06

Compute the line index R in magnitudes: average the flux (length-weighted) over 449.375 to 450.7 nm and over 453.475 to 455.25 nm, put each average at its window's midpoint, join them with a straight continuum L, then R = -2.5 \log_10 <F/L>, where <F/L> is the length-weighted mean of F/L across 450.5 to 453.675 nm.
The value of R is 0.01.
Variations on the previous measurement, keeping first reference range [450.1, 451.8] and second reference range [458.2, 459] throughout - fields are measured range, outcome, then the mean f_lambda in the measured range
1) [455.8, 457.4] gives -0.07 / 0.548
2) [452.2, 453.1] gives 0.06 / 0.494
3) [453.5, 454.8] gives 0.03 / 0.505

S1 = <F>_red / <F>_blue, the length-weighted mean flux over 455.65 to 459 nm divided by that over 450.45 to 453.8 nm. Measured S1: 1.1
